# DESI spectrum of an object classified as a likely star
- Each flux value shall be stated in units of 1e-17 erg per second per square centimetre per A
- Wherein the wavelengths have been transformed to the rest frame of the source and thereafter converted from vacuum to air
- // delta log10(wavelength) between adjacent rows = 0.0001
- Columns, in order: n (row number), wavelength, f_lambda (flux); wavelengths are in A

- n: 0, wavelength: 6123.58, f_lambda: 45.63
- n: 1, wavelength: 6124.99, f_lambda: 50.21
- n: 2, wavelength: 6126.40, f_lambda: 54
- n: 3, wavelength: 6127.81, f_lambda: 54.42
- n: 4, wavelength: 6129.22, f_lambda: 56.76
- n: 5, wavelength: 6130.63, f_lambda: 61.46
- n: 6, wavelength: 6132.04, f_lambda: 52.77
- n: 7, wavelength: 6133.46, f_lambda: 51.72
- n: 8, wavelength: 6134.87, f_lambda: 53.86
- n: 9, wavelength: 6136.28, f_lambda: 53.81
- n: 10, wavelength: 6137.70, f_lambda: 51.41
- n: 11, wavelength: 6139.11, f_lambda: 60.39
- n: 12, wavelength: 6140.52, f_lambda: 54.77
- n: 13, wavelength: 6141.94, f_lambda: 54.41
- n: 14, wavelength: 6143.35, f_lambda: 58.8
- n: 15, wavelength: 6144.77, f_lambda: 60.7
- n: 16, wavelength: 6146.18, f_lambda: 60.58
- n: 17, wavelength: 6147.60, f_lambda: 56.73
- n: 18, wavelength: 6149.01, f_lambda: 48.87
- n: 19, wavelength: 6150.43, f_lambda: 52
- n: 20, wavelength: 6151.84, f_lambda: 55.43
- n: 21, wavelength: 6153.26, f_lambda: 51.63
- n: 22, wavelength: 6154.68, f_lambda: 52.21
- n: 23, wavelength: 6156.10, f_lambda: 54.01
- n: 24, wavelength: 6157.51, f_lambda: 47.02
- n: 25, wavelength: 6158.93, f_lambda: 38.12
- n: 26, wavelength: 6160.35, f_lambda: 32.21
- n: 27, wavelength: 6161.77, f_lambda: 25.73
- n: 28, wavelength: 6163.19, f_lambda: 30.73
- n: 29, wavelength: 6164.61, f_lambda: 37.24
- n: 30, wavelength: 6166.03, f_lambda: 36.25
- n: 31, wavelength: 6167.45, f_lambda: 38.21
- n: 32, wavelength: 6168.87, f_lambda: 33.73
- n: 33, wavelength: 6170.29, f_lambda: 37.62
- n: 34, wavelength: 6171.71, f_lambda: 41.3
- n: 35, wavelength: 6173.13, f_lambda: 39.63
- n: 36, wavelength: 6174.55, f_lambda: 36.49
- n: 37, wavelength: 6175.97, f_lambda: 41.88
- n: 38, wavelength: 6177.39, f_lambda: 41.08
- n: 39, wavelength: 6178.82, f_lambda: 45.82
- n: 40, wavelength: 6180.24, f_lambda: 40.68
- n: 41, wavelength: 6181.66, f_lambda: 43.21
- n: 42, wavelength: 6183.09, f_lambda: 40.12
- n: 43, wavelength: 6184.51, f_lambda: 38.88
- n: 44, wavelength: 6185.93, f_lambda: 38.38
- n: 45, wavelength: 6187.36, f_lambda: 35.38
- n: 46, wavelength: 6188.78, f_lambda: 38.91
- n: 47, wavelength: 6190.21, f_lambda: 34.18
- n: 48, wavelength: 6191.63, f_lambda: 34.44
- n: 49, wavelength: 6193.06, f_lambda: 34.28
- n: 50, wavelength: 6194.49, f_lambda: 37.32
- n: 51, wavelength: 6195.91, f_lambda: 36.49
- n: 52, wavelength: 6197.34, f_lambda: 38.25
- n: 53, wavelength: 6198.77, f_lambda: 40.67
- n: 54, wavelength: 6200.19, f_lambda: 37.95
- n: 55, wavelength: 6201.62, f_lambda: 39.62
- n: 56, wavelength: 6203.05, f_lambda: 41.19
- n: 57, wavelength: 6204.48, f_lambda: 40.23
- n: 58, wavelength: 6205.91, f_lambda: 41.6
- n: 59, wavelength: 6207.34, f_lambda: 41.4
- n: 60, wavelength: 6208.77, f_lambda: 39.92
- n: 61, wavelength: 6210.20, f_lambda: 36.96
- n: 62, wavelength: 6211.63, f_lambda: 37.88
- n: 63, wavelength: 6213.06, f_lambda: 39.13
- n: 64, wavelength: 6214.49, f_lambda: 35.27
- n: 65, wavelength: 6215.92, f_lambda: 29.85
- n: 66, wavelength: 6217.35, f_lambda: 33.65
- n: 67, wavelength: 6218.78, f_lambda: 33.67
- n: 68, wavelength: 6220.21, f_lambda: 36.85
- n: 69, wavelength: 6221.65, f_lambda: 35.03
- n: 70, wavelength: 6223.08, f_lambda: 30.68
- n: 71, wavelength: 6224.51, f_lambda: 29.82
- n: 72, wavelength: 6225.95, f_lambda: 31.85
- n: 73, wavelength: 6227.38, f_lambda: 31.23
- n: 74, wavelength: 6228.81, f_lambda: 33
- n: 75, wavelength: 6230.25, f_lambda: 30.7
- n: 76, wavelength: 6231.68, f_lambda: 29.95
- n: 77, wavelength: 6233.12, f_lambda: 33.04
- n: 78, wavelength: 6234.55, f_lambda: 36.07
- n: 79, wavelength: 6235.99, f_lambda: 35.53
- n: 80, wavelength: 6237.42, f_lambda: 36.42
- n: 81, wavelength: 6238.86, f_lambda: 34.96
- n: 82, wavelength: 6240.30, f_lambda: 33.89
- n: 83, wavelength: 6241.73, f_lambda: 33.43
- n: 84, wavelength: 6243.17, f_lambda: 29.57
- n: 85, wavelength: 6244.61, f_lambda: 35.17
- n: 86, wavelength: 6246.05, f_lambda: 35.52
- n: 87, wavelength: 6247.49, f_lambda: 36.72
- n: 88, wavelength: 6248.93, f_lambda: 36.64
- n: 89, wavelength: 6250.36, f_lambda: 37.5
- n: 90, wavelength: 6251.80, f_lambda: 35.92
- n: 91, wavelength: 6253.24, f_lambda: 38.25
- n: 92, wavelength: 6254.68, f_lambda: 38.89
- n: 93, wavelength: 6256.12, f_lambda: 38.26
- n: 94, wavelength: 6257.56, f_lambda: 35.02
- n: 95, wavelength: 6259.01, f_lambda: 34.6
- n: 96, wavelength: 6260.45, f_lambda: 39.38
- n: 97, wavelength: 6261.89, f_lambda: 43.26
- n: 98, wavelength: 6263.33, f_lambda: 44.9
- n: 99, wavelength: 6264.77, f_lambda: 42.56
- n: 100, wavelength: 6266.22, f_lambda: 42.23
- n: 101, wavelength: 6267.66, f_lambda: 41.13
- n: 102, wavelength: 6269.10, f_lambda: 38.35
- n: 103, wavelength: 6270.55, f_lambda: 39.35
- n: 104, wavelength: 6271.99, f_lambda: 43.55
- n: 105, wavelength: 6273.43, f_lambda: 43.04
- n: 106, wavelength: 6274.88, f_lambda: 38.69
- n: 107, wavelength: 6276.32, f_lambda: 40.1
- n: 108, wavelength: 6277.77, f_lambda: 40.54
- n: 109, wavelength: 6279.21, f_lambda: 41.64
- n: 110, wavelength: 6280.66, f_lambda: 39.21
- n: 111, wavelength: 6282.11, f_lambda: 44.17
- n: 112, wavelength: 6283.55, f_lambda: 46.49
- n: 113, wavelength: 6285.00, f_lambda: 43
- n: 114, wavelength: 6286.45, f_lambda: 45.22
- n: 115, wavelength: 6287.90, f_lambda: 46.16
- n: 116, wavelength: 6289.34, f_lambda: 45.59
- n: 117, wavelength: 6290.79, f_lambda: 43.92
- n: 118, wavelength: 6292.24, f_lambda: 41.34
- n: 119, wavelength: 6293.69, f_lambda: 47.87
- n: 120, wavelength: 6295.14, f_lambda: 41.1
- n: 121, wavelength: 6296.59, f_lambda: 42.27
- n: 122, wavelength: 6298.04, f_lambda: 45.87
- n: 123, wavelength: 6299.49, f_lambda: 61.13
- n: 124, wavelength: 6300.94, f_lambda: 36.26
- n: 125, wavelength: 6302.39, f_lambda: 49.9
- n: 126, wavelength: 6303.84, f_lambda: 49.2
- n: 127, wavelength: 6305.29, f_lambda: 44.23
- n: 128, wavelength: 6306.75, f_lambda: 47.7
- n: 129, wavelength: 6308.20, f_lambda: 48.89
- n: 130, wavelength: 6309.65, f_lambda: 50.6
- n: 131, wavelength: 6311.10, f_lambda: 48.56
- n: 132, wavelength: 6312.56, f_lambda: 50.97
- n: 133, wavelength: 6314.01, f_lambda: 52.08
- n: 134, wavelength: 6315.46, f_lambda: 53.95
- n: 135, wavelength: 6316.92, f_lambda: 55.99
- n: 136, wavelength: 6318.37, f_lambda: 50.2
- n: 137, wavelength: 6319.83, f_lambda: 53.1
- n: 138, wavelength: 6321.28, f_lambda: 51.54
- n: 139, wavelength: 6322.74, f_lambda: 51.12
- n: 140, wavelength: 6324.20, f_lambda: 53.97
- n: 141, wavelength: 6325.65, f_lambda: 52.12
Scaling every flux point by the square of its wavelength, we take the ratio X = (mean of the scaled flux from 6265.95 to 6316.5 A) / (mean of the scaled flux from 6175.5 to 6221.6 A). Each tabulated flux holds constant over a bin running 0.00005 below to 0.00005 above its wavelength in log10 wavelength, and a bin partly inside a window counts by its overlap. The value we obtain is 1.22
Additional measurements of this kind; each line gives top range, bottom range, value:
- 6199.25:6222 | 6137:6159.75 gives 0.72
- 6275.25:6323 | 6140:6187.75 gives 1.11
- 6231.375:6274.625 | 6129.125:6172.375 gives 0.80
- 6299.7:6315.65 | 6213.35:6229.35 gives 1.52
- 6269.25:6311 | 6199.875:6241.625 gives 1.29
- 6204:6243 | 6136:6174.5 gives 0.76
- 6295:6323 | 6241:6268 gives 1.33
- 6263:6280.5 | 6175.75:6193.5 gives 1.09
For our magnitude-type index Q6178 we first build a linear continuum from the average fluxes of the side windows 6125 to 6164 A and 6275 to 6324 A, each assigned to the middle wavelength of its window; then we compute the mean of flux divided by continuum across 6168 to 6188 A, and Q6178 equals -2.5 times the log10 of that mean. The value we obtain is 0.26 mag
